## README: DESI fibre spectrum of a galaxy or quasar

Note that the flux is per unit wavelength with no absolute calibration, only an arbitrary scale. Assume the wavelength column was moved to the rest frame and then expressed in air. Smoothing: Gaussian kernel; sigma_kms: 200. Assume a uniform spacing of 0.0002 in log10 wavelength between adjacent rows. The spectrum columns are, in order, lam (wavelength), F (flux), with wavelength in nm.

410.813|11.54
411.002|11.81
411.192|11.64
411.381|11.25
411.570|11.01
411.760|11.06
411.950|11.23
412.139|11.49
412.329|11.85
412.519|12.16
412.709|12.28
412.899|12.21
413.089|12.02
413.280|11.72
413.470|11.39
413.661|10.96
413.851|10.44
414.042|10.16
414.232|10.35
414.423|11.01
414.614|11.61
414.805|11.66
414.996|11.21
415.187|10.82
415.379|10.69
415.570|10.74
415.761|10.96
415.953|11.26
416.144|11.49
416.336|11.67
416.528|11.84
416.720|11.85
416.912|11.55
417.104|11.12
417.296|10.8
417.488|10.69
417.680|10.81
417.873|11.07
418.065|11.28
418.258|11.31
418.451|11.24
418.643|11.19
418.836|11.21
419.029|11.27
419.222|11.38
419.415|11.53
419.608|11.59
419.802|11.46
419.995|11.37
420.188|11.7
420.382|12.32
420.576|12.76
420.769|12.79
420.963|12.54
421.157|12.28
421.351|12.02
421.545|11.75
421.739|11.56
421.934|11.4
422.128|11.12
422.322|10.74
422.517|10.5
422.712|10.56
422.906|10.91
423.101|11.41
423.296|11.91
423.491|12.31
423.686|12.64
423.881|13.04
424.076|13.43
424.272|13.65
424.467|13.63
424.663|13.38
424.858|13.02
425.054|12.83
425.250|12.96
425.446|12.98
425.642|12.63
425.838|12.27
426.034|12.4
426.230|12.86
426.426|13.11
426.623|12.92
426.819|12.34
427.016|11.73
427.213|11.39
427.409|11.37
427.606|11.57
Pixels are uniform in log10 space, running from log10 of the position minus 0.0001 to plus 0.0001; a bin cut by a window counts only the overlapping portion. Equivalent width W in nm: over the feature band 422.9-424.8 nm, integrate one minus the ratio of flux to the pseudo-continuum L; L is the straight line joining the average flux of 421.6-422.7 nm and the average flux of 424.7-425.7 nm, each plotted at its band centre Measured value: -0.097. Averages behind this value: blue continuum 11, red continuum 12.9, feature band 12.7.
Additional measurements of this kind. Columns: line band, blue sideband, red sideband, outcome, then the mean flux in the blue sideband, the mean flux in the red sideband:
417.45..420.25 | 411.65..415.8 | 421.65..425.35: 0.110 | 11.3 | 12.2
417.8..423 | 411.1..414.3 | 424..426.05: 0.374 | 11.4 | 13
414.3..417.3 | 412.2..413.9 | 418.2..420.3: 0.075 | 11.7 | 11.4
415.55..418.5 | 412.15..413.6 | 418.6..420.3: 0.090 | 11.9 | 11.4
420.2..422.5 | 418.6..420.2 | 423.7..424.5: 0.059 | 11.4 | 13.3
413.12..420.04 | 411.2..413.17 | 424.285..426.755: 0.507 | 11.7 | 12.9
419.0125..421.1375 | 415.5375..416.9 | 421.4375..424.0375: -0.074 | 11.4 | 11.6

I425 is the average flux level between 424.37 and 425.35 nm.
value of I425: 13.2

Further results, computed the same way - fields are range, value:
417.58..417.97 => 10.9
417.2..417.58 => 10.8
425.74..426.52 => 12.7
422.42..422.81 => 10.5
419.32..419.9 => 11.5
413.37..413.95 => 10.9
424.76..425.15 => 12.9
